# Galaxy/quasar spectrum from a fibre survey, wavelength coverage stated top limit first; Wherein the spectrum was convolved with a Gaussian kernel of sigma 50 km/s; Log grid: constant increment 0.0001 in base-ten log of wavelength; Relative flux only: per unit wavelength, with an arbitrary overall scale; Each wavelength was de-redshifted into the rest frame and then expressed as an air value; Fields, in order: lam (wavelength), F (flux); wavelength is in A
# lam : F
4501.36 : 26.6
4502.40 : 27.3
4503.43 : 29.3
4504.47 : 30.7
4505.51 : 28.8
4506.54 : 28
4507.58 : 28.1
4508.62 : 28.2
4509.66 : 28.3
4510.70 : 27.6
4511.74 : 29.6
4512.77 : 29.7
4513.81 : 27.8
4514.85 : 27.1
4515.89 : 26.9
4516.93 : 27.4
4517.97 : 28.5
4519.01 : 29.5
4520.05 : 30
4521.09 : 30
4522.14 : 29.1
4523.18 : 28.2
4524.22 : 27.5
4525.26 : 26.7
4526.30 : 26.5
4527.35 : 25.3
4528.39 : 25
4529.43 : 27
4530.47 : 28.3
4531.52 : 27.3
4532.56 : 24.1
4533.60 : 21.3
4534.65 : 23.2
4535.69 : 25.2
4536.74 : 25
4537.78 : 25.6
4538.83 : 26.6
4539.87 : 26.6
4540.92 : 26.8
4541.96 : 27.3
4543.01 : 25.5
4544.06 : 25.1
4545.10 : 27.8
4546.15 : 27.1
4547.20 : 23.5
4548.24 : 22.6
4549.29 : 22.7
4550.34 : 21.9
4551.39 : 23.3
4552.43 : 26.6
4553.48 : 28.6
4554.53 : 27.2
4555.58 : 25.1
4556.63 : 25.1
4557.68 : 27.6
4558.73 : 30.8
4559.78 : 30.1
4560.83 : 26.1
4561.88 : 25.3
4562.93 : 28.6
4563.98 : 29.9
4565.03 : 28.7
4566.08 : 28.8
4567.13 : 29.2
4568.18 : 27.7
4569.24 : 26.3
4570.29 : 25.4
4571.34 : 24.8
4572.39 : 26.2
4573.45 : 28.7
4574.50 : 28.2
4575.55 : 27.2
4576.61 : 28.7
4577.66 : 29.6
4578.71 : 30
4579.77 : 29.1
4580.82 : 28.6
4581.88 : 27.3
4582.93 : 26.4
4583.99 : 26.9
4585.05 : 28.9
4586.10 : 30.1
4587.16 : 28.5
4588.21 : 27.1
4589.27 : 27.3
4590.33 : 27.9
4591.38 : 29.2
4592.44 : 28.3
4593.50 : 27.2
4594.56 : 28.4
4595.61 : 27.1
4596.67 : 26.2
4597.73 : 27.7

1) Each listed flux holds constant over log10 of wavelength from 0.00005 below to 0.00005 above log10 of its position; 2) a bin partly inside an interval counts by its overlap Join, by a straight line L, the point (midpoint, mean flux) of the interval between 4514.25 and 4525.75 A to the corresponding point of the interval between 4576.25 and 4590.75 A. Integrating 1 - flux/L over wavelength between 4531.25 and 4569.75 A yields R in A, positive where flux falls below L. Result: 2.8 A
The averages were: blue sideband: 28.3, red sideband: 28.3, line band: 26.2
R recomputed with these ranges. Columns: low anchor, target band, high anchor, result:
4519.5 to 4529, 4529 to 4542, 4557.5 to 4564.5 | 1.02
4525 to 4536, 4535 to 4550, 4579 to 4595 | 0.30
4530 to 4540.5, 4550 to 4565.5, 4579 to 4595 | -0.31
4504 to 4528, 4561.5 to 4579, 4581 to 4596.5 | 0.08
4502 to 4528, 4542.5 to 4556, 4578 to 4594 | 1.47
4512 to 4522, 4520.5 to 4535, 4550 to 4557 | 0.66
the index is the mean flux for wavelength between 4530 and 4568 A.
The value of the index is 26.2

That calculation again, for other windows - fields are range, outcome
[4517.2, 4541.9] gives 26.7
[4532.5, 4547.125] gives 25.5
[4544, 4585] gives 27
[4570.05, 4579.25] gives 27.7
